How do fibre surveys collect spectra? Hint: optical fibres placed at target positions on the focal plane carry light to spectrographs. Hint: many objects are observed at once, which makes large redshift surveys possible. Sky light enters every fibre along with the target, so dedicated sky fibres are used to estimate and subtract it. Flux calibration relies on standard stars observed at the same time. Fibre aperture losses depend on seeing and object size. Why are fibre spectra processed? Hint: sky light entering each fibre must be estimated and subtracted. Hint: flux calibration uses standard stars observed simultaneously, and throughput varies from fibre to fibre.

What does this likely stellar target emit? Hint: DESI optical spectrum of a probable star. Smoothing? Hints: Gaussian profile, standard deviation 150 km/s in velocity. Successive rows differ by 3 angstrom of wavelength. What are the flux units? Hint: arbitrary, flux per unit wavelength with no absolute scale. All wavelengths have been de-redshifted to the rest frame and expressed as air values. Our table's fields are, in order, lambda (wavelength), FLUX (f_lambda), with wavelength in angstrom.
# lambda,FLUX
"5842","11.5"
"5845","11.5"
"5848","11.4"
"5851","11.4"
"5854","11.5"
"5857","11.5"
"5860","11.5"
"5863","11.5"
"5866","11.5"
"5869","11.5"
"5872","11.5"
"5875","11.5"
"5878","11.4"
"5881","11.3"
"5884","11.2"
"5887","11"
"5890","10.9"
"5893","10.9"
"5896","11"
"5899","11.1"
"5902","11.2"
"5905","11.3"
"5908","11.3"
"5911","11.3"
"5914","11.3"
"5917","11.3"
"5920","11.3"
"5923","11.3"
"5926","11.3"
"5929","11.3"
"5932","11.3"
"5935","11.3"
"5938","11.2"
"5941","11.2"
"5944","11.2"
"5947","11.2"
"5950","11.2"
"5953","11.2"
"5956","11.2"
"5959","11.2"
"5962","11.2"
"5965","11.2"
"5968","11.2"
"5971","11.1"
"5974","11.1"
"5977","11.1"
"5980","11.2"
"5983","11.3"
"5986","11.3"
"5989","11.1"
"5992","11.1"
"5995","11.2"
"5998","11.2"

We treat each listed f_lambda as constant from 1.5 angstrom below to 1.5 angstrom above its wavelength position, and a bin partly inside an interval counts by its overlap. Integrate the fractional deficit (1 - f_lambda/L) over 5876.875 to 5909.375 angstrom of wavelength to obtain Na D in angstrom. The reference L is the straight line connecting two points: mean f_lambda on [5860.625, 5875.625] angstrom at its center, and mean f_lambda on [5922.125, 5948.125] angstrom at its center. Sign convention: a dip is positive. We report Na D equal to 0.76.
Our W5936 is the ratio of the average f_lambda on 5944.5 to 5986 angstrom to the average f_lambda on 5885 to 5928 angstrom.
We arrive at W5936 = 1.0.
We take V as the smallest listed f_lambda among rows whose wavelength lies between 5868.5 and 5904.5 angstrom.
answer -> 10.9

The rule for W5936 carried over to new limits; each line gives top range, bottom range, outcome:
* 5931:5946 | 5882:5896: 1.02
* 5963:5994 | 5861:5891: 0.99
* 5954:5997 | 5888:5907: 1.01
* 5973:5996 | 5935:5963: 1.00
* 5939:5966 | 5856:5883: 0.98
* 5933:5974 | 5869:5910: 1.00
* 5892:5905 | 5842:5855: 0.97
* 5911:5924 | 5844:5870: 0.98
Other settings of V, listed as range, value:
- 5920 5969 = 11.2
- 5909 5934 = 11.3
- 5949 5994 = 11.1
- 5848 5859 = 11.4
